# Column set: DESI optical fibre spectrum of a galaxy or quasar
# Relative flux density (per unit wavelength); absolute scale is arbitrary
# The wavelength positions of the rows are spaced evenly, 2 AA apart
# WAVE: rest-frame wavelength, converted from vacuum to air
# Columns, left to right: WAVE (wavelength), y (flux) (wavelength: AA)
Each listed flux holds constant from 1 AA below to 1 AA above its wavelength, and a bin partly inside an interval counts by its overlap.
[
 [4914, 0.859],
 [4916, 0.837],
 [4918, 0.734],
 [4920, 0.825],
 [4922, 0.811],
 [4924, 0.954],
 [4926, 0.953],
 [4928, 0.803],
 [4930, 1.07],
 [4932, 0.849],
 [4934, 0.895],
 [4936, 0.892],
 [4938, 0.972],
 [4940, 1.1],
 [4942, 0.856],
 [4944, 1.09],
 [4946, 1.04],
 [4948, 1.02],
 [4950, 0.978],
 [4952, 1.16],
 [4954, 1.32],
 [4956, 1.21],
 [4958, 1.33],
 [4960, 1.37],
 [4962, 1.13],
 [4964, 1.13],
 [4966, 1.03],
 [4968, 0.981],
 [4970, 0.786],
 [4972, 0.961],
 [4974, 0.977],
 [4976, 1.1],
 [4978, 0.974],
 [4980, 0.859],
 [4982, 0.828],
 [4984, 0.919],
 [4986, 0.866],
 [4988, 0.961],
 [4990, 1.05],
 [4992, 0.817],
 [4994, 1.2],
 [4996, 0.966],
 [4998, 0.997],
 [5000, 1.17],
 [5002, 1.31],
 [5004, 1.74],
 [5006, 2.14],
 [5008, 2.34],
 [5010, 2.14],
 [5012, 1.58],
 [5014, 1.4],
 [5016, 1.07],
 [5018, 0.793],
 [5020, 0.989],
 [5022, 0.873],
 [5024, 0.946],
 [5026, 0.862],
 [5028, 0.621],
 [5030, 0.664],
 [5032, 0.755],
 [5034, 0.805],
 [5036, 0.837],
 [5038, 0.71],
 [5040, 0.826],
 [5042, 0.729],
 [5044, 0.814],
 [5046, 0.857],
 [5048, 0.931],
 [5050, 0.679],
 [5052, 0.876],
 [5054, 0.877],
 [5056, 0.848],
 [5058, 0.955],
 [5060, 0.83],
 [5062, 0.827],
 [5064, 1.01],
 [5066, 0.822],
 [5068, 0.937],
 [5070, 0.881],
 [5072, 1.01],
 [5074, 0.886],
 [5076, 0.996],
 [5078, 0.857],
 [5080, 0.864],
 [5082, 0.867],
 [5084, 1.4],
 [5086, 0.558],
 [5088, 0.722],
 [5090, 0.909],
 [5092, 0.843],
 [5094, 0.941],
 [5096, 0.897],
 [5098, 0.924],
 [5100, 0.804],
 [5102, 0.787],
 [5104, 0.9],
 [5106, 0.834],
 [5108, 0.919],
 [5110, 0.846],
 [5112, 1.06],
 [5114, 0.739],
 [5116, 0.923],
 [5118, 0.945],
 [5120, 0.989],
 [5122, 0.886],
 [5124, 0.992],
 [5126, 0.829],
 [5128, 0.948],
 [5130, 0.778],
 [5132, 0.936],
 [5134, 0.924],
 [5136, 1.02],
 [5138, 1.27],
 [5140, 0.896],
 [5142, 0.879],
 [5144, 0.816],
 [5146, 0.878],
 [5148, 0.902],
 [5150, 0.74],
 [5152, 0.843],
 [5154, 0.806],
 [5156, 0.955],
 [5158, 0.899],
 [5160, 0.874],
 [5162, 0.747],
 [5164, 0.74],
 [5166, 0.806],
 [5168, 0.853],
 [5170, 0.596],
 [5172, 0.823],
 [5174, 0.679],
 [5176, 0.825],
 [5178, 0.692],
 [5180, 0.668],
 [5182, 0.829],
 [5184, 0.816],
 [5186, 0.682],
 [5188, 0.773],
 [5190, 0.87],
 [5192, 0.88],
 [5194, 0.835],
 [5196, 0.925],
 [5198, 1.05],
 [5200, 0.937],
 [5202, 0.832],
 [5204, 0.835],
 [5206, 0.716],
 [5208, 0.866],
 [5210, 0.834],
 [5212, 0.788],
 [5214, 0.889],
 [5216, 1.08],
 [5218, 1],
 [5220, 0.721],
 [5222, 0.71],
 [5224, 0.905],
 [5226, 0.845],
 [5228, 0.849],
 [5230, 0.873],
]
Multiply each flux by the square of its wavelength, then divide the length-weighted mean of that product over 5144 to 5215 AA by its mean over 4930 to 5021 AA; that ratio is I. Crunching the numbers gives 0.78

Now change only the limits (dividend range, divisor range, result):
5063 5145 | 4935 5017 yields 0.82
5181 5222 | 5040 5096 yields 1.02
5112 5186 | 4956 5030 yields 0.80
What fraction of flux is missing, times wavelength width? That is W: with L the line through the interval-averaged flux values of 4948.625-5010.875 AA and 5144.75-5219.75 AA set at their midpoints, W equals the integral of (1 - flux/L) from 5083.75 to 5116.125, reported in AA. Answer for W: 3.44 AA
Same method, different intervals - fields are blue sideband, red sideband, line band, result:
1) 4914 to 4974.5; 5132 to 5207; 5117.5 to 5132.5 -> -0.6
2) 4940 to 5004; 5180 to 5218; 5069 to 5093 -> 1.5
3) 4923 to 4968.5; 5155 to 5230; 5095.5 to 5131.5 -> 0.4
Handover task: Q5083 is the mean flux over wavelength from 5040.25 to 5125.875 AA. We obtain 0.884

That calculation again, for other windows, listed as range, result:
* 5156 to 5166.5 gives 0.827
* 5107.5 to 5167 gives 0.893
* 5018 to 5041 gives 0.807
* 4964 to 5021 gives 1.18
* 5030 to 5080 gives 0.853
